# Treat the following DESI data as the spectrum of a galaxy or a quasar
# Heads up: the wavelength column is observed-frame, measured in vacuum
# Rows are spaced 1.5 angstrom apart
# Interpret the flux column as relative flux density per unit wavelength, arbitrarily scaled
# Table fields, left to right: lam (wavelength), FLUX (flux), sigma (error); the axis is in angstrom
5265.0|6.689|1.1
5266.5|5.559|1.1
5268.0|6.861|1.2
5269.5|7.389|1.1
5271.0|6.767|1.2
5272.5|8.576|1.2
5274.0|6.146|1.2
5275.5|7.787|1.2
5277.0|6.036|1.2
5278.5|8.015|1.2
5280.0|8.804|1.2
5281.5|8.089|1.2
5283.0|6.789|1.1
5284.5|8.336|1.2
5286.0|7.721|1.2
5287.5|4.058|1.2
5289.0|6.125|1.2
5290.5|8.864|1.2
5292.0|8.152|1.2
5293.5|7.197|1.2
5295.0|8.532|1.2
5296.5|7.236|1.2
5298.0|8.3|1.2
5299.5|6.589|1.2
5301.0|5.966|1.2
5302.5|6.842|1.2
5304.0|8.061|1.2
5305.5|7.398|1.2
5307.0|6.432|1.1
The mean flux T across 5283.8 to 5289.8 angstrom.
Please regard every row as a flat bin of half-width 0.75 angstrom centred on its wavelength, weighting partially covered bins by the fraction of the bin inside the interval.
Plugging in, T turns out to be 6.56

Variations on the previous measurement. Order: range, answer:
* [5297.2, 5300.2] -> 7.46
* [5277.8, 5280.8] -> 8.41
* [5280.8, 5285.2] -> 7.73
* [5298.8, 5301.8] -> 6.28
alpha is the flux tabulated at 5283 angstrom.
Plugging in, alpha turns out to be 6.789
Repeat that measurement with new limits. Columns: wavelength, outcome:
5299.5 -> 6.589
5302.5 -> 6.842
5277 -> 6.036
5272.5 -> 8.576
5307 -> 6.432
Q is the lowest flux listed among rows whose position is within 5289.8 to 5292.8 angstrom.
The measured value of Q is 8.152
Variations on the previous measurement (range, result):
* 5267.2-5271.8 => 6.767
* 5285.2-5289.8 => 4.058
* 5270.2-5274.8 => 6.146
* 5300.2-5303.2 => 5.966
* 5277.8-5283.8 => 6.789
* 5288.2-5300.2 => 6.125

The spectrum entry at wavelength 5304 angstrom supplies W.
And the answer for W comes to 8.061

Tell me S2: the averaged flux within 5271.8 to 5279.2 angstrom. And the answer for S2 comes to 7.3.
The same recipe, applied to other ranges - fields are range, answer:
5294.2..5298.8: 8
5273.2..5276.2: 6.98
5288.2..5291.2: 7.41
